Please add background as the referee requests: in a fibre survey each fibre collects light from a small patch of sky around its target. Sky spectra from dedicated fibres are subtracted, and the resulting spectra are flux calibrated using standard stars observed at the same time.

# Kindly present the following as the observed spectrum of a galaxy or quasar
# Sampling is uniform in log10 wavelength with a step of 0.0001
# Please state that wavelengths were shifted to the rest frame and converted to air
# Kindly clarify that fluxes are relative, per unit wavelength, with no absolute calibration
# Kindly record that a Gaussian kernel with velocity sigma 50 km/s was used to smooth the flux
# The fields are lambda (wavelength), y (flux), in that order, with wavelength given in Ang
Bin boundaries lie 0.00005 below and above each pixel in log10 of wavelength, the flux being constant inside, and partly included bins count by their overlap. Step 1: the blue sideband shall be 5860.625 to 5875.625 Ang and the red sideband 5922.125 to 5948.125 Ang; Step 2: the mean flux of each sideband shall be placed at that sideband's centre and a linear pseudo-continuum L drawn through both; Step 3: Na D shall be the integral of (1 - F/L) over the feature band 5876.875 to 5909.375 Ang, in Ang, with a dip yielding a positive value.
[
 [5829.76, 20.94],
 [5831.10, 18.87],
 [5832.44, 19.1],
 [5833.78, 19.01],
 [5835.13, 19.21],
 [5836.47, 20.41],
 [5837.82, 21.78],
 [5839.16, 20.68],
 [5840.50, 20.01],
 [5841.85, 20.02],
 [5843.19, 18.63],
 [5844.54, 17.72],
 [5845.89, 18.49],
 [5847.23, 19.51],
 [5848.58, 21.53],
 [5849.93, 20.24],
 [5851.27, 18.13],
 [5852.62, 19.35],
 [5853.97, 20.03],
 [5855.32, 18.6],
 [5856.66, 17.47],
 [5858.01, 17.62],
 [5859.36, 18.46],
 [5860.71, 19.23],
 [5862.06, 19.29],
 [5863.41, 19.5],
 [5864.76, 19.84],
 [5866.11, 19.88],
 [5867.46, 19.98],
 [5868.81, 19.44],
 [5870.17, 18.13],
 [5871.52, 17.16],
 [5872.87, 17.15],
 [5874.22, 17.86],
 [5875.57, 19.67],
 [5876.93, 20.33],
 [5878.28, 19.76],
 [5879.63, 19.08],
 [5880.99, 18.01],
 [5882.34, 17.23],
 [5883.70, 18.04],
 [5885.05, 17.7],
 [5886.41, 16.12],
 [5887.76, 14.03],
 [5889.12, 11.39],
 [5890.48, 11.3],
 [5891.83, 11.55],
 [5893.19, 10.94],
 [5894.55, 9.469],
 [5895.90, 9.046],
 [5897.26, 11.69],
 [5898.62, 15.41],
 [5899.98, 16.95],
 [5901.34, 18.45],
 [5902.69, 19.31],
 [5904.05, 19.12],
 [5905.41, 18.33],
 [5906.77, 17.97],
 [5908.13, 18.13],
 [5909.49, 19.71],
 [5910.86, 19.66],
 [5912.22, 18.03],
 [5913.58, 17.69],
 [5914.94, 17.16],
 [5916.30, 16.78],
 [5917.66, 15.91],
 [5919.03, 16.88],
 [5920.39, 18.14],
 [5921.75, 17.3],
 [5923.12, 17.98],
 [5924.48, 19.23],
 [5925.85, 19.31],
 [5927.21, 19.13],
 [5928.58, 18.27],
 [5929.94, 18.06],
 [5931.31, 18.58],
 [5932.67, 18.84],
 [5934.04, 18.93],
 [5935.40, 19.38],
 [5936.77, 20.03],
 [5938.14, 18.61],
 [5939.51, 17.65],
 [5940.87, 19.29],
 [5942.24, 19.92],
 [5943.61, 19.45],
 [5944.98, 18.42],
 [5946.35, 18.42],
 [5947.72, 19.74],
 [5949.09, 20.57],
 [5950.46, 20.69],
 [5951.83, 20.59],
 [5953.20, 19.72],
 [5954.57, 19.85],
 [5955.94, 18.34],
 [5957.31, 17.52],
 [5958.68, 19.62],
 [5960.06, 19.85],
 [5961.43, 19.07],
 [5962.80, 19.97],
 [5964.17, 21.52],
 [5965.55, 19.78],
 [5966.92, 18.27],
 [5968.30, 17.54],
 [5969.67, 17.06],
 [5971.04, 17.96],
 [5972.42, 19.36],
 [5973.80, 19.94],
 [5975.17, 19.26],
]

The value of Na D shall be 5.33 Ang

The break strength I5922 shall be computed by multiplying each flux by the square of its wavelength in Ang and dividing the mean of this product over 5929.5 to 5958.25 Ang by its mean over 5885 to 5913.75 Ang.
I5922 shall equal 1.3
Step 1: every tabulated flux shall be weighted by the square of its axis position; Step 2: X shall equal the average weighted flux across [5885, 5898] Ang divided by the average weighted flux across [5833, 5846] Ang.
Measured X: 0.6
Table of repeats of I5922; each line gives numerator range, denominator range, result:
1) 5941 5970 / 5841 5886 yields 1.06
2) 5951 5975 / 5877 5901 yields 1.33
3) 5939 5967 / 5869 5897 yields 1.27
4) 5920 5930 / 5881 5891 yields 1.22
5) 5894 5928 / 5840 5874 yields 0.92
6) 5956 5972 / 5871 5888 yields 1.08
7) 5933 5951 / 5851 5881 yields 1.05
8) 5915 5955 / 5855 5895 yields 1.12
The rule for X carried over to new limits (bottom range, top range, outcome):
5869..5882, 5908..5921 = 0.97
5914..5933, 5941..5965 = 1.10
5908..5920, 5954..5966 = 1.11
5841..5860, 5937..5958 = 1.05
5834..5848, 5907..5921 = 0.93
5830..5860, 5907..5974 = 1.00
